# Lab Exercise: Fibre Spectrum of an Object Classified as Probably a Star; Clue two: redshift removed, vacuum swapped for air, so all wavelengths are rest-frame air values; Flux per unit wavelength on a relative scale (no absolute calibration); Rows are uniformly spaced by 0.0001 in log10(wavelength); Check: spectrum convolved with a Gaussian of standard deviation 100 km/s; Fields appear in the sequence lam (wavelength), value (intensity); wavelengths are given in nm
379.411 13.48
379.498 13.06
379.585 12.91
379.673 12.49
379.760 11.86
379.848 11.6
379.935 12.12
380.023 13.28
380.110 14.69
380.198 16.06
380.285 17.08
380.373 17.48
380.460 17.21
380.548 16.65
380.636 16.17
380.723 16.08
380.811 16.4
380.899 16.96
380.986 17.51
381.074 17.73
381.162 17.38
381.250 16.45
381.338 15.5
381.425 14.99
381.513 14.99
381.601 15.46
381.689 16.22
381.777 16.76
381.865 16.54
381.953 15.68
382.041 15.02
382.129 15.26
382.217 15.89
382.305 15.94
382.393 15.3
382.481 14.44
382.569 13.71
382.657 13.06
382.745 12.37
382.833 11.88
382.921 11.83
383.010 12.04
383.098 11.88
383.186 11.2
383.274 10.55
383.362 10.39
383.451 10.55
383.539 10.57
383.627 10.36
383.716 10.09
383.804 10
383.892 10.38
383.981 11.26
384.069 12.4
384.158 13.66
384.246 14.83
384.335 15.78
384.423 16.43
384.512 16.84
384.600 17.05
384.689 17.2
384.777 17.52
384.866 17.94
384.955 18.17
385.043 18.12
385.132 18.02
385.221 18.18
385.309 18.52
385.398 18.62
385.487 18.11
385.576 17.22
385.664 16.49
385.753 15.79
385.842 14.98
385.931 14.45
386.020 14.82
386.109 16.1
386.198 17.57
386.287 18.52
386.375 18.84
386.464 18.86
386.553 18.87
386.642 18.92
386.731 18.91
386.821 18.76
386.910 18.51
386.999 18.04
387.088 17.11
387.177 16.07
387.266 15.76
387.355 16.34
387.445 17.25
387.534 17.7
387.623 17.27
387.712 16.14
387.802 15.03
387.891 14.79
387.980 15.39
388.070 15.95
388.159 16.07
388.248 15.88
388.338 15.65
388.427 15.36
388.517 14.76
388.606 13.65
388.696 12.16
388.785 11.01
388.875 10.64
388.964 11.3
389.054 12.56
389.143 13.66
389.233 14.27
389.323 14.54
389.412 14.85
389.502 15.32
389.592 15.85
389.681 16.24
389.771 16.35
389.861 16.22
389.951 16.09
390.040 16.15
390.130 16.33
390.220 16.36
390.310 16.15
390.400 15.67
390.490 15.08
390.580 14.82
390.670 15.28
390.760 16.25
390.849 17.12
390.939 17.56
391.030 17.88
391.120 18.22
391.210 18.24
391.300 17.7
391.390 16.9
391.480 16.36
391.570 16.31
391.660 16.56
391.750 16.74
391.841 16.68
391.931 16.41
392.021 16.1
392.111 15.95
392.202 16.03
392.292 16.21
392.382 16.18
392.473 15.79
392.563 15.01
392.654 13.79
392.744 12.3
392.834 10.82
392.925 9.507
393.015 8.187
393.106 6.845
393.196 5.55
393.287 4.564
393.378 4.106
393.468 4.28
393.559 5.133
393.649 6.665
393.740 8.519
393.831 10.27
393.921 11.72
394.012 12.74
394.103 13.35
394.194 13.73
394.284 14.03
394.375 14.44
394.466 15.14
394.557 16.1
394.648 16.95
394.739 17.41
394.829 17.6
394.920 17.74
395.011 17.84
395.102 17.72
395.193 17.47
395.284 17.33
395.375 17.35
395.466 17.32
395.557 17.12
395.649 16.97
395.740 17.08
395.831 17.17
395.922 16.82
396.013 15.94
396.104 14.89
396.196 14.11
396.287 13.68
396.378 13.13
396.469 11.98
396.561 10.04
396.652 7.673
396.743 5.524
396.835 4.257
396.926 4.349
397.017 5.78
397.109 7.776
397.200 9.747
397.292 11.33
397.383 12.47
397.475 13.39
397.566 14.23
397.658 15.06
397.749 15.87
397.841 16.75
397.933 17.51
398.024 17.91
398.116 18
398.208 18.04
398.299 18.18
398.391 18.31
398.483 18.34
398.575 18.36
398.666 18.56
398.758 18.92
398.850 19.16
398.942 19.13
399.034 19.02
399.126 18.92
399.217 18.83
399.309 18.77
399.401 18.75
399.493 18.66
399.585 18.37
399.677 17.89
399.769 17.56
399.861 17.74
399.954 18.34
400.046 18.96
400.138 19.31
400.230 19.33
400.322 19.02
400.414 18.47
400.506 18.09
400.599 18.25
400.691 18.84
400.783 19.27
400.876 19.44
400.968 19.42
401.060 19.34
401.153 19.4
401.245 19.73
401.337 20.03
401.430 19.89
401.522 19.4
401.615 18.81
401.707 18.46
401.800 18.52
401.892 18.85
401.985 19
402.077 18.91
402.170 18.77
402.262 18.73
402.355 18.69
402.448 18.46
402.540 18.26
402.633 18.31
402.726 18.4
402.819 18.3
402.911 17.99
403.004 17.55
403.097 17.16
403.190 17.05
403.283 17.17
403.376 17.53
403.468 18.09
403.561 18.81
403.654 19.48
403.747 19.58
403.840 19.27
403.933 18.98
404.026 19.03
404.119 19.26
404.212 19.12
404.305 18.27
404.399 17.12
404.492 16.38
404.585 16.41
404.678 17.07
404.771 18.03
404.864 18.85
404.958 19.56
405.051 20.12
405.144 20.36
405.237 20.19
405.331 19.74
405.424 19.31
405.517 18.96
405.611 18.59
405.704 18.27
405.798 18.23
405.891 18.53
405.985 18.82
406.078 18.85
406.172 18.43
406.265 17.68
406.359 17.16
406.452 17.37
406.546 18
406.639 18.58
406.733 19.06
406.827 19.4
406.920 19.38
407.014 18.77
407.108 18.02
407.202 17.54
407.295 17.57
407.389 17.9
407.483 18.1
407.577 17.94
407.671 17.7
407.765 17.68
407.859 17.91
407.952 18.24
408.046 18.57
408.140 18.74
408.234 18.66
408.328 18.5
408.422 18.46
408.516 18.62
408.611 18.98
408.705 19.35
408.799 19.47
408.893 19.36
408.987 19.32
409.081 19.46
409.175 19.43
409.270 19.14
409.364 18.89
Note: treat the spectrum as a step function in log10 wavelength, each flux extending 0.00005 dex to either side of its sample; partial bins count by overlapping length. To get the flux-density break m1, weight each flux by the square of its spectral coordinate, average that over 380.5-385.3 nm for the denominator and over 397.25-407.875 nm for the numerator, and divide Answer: 1.4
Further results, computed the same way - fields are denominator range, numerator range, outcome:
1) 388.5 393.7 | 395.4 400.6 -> 1.17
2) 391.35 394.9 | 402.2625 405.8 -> 1.52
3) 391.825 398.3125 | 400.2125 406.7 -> 1.47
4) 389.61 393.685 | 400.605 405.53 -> 1.41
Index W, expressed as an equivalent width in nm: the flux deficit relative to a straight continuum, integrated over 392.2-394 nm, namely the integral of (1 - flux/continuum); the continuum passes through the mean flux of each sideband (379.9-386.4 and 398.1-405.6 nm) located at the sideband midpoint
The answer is 0.74 nm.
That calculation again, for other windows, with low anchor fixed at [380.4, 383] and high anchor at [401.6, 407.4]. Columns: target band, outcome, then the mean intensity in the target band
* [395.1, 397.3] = 0.573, 12.8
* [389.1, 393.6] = 0.649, 14.3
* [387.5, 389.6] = 0.234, 14.5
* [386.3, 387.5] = -0.129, 17.9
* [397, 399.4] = 0.188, 16.3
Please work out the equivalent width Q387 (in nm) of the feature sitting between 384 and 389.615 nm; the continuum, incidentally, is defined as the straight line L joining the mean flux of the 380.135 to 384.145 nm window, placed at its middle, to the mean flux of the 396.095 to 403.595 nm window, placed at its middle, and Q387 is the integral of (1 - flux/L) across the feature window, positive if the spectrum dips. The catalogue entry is -0.45 nm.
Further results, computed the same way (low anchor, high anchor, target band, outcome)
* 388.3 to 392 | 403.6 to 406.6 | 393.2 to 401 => 0.892 nm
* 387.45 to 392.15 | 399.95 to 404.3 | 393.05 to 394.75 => 0.636 nm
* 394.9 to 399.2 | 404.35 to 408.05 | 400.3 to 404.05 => -0.407 nm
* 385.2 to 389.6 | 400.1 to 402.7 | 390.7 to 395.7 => 0.877 nm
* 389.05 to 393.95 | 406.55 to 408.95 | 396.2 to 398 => 0.496 nm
